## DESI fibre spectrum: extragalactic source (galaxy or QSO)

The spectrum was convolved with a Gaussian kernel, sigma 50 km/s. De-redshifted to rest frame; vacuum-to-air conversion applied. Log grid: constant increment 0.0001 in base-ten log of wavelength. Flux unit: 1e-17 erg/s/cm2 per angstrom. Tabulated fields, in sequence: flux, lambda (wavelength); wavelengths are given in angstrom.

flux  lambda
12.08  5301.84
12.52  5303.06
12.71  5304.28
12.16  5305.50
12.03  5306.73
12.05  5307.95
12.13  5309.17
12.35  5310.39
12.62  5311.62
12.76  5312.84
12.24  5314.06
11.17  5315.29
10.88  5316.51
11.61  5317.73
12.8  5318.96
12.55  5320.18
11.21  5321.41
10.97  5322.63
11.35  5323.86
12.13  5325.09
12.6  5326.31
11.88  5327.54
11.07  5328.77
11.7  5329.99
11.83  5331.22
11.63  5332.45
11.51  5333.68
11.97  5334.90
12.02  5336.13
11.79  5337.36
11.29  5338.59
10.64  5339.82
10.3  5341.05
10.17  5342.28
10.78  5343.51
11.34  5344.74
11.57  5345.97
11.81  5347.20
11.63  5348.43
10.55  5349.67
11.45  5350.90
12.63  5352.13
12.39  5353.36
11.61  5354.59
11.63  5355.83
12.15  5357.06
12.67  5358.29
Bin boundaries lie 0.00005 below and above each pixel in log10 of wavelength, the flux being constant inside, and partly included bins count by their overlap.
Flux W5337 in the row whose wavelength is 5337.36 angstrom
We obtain 11.79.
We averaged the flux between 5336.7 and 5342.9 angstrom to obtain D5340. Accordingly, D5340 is 10.8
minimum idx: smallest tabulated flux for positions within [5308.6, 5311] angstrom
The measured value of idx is 12.13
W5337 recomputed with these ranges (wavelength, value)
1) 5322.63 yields 10.97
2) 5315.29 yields 11.17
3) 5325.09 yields 12.13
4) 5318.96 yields 12.8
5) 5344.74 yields 11.34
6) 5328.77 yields 11.07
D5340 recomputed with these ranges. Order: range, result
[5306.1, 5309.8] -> 12.1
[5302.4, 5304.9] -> 12.6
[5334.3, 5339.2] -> 11.8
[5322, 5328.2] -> 11.8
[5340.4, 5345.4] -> 10.7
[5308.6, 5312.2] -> 12.4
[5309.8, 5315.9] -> 12.2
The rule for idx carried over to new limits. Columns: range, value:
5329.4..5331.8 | 11.7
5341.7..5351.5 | 10.17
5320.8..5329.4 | 10.97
